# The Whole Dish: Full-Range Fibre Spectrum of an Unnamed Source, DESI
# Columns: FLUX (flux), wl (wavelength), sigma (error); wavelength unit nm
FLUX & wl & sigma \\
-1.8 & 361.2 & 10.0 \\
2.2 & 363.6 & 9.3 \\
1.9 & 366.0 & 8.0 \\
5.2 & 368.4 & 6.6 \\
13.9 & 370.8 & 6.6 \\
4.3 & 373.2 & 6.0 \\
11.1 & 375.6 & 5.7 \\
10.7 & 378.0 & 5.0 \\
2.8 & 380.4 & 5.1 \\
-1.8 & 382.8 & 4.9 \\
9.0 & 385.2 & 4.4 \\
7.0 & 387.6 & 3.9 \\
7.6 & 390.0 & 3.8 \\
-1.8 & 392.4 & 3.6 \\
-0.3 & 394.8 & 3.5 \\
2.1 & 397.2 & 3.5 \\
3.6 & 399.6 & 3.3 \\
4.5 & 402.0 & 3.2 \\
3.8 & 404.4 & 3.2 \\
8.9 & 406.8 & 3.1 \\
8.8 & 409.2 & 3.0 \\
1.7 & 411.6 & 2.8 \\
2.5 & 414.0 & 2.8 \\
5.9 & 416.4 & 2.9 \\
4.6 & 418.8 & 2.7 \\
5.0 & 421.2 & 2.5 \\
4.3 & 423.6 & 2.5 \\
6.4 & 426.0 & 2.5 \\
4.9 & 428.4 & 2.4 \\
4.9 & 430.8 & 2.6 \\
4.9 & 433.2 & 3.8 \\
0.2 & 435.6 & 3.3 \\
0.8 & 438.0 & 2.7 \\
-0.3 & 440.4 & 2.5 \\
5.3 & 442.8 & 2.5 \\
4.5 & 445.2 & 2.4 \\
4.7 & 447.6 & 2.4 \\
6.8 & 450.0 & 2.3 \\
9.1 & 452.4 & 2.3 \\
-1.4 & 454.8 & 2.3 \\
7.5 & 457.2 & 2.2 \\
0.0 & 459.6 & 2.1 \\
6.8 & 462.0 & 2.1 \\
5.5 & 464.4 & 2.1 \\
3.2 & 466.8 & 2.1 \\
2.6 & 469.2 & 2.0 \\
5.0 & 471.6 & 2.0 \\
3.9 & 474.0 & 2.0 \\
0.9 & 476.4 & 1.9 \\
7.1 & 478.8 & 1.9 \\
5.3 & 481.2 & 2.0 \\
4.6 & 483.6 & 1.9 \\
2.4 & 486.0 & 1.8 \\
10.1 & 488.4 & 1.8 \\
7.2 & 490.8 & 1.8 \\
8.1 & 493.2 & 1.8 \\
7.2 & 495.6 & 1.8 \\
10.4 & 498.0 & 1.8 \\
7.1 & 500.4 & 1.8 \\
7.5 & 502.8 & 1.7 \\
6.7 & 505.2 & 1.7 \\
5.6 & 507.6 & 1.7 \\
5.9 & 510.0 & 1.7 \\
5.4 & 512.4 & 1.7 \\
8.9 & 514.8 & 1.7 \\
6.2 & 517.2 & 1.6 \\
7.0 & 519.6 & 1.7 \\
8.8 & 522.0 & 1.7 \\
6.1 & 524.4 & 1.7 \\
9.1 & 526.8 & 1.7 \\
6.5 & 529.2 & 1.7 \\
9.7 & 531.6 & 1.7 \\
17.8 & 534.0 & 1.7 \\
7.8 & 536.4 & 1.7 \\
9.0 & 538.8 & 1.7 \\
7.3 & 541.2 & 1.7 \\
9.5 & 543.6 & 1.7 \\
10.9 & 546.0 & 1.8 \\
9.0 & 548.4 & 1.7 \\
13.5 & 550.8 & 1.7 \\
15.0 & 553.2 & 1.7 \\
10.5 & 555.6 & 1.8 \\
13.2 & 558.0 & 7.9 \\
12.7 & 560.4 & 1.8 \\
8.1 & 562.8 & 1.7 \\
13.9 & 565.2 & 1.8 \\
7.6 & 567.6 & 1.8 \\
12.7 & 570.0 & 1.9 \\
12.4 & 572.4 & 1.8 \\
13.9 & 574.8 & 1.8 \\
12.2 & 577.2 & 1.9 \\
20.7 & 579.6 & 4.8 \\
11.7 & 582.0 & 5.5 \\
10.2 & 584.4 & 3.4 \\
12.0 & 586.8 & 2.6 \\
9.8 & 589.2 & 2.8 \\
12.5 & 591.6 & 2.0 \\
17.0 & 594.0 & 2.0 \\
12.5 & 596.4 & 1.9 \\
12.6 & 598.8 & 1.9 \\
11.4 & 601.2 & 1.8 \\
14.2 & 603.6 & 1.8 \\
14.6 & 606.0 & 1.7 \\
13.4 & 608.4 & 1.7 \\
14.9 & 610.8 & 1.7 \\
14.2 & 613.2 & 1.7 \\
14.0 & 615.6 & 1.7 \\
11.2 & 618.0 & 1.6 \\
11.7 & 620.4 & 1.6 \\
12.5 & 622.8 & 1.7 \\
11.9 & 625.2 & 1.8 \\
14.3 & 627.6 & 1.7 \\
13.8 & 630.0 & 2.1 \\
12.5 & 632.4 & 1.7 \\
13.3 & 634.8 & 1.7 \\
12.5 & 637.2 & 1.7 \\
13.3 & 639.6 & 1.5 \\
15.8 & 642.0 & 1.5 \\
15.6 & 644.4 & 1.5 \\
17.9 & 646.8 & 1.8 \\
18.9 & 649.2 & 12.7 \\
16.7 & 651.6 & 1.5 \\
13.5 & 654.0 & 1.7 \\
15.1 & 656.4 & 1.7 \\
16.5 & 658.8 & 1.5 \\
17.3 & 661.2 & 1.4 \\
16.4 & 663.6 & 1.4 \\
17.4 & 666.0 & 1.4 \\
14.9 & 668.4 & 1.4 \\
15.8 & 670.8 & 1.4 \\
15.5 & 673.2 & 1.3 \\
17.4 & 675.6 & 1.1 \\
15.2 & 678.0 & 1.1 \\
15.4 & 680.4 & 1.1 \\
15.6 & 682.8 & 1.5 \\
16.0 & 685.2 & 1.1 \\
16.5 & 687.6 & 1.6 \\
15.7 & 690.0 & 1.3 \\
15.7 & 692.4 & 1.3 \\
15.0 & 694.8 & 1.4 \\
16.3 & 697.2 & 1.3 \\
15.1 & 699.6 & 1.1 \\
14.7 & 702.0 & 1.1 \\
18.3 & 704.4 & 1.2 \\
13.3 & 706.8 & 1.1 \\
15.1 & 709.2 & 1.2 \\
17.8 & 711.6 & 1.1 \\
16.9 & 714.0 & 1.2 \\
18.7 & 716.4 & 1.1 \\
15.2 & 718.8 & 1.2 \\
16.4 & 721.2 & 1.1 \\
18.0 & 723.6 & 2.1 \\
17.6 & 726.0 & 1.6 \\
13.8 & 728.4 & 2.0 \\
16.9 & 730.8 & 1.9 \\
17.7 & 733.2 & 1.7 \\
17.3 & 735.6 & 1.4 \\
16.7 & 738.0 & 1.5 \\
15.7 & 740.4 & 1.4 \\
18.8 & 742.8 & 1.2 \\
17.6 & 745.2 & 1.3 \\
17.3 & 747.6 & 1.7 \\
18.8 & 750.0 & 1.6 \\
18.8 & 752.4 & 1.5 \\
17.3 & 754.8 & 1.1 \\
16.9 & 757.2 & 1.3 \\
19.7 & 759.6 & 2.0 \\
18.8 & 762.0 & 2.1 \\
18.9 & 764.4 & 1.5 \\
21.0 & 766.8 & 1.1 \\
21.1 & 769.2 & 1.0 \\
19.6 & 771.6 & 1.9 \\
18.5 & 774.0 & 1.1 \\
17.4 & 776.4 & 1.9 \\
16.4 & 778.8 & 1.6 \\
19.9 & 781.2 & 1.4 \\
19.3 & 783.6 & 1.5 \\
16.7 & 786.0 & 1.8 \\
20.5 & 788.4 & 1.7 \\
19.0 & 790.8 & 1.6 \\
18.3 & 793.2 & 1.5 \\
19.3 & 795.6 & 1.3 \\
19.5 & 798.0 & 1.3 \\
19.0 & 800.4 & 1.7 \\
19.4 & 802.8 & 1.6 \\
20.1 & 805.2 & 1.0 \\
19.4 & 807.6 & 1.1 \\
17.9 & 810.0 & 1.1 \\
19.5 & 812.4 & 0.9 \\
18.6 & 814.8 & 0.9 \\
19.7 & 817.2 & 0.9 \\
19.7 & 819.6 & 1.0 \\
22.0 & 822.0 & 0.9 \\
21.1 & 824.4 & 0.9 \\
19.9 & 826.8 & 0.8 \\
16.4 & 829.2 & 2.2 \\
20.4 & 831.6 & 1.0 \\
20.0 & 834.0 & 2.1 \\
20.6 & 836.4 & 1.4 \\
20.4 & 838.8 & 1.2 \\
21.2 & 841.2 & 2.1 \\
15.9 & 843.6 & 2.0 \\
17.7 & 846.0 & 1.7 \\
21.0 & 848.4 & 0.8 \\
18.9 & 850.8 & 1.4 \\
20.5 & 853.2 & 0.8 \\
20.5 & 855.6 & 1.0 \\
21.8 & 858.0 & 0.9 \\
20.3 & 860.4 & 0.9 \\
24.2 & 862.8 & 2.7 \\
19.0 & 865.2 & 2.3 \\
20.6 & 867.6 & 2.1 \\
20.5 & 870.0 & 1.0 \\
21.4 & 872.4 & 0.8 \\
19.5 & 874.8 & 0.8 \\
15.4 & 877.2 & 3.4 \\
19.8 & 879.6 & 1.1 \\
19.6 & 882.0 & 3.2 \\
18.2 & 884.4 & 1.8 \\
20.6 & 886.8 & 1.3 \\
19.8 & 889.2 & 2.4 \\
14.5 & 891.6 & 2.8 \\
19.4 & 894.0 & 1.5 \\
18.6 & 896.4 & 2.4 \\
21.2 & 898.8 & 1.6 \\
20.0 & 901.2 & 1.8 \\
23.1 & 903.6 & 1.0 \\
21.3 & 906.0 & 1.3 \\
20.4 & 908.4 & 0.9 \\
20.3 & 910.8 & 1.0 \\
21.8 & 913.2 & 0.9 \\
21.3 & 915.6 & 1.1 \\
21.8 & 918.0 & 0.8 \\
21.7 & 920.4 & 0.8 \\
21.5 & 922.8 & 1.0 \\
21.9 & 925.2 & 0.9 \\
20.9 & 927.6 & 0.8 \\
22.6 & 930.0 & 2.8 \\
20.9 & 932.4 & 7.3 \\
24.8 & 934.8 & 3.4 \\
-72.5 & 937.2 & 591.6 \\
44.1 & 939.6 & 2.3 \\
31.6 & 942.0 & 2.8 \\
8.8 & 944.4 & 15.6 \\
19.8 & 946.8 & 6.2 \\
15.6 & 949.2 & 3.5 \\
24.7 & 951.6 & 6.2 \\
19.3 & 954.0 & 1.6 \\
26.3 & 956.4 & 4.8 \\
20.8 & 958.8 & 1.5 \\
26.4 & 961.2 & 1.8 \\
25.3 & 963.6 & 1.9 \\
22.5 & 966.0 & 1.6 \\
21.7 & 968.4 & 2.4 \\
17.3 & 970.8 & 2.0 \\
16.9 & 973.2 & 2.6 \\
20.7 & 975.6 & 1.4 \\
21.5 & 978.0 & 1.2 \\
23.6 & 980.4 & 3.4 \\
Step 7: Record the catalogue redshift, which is 0.432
